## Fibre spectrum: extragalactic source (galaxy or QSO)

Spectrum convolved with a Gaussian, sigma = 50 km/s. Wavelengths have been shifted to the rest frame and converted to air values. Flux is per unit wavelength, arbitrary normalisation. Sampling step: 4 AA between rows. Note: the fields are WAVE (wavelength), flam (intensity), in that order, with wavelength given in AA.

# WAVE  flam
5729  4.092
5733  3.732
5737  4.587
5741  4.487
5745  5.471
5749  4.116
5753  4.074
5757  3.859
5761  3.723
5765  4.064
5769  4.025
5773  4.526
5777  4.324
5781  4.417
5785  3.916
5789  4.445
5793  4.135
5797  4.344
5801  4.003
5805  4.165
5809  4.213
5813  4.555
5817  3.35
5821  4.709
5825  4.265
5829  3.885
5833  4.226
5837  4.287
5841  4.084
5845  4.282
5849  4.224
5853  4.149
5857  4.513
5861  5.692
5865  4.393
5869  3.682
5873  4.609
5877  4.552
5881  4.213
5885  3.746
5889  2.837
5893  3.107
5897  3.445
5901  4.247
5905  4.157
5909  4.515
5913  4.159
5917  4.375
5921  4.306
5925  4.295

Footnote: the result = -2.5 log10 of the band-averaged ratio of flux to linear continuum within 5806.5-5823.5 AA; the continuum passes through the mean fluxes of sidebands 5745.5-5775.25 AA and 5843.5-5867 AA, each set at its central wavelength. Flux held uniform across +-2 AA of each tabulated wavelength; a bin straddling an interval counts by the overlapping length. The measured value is 0.04 mag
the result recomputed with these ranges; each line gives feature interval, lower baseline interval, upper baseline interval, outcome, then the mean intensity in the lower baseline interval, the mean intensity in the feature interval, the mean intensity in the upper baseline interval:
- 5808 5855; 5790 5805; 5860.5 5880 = 0.03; 4.18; 4.19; 4.48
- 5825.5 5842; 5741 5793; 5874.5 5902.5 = -0.04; 4.25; 4.14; 3.74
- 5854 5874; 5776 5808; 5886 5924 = -0.13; 4.22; 4.55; 3.91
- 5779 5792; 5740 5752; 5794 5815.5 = 0.03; 4.66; 4.25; 4.23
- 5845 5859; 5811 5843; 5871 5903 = -0.07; 4.17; 4.29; 3.84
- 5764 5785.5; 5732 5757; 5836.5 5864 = 0.04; 4.39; 4.24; 4.47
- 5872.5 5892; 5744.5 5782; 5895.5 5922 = 0.08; 4.21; 3.9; 4.18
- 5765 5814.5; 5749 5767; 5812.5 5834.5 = -0.05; 3.95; 4.24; 4.14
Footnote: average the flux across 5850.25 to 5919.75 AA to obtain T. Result 4.14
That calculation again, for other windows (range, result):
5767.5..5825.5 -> 4.23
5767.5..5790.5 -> 4.28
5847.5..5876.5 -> 4.47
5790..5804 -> 4.18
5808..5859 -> 4.21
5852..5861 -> 4.65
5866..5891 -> 3.96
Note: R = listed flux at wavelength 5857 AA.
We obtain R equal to 4.513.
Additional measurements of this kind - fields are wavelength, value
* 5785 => 3.916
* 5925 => 4.295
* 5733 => 3.732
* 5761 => 3.723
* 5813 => 4.555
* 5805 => 4.165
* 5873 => 4.609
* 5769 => 4.025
